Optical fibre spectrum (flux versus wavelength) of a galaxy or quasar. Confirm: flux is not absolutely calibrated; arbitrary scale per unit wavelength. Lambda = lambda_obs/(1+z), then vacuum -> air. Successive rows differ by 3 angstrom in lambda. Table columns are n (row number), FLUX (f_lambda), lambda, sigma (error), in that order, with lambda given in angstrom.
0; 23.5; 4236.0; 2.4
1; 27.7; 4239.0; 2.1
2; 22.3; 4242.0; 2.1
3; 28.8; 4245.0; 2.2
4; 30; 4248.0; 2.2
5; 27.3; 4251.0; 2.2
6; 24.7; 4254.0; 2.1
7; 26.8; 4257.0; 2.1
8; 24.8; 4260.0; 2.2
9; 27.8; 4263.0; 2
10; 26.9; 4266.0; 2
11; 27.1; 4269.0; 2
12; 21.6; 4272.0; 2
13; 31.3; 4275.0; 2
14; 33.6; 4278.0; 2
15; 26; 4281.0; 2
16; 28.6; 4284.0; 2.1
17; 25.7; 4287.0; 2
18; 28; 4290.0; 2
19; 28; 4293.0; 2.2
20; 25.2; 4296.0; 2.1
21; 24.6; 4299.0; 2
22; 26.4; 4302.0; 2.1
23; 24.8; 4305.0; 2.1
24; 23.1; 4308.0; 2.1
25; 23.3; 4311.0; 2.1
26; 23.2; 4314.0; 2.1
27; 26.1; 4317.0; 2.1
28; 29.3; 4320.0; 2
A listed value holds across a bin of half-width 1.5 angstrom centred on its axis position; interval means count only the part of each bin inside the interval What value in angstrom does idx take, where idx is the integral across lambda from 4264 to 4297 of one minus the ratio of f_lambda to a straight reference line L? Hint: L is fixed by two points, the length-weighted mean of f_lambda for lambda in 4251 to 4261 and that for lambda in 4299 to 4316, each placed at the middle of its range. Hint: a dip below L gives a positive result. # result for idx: -3.2 angstrom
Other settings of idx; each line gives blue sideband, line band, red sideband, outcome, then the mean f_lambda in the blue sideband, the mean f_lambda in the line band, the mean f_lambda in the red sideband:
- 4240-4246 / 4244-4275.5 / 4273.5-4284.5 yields 0.7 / 25.5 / 26.8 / 30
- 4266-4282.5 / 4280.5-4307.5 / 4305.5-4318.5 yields -0.5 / 27.8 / 26.3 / 24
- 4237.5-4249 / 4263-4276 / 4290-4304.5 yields 0.0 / 27.1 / 26.7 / 26.2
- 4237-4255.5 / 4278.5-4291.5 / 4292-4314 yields -1.1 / 26.7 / 27.6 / 24.9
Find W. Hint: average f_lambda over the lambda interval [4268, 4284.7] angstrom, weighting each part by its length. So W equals 28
